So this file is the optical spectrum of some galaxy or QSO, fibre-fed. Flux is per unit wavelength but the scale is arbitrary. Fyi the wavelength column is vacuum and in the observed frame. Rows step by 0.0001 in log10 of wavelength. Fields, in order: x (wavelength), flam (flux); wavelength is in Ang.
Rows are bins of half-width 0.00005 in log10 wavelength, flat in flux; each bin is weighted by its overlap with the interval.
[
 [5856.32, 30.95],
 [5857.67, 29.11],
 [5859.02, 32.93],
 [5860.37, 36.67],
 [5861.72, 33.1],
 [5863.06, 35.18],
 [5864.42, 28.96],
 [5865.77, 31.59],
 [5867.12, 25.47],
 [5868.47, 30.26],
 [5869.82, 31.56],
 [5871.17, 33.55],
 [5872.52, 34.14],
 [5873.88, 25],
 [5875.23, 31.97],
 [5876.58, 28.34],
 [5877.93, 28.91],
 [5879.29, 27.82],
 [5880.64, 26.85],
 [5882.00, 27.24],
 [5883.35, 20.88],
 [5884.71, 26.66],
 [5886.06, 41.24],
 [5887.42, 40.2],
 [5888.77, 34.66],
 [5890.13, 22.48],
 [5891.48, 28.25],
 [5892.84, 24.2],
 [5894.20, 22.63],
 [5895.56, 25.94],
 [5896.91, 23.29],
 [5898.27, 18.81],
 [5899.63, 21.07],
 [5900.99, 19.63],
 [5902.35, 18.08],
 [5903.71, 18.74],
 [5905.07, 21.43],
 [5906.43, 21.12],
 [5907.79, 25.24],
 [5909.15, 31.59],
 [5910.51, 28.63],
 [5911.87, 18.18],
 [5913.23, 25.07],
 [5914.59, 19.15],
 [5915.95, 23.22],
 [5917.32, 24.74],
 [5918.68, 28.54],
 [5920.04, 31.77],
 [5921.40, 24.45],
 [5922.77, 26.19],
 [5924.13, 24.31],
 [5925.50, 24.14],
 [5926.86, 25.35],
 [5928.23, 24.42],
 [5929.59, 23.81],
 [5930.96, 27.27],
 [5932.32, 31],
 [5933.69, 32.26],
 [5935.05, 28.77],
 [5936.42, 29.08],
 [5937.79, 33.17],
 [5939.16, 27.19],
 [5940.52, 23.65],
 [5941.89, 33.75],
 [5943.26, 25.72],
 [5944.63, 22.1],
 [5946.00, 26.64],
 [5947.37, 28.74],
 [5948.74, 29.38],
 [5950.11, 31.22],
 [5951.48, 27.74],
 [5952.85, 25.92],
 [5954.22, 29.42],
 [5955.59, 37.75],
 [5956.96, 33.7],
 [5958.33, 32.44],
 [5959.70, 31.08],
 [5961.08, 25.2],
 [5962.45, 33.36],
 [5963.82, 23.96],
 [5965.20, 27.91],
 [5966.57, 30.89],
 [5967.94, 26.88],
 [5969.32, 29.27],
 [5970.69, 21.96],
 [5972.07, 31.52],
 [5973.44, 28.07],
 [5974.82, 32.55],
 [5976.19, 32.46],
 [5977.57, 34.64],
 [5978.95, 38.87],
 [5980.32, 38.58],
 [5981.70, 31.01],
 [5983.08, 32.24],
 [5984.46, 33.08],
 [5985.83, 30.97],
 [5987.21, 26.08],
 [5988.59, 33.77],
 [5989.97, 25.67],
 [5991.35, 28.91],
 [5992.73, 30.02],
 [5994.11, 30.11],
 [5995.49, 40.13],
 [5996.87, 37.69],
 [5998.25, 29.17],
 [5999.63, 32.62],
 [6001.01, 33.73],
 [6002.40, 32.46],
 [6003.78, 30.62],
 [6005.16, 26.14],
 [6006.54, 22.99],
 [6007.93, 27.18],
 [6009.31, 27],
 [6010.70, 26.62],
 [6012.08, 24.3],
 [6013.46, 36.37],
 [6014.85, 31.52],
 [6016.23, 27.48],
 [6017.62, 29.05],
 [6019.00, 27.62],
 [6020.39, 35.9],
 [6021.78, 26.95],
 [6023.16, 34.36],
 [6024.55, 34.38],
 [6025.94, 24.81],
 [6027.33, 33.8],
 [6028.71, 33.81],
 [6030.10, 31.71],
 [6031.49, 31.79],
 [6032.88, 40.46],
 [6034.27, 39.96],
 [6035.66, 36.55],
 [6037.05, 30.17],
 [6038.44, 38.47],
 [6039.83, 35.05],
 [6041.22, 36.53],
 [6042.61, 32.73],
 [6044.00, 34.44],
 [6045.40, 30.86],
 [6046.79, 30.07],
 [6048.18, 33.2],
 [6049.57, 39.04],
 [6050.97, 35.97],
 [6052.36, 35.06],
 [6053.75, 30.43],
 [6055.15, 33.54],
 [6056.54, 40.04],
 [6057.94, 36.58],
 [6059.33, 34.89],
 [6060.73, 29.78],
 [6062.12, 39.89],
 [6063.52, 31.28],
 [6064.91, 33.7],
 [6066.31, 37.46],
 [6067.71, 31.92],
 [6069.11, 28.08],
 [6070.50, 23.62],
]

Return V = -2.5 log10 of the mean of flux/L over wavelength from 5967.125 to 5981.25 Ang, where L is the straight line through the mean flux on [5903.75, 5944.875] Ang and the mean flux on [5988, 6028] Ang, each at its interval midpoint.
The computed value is -0.10 mag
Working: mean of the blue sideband 26.1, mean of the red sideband 30.4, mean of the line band 31.5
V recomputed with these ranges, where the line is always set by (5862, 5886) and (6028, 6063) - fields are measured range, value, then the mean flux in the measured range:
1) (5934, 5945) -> 0.12 mag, 28.2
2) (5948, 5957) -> 0.05 mag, 30.5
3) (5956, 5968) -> 0.08 mag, 29.8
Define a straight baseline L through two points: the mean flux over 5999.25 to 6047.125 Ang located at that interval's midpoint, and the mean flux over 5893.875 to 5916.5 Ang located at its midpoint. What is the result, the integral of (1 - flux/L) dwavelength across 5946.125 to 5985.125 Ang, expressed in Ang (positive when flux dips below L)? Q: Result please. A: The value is -5.0 Ang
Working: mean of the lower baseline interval 22.5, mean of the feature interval 30.7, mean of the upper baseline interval 31.7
